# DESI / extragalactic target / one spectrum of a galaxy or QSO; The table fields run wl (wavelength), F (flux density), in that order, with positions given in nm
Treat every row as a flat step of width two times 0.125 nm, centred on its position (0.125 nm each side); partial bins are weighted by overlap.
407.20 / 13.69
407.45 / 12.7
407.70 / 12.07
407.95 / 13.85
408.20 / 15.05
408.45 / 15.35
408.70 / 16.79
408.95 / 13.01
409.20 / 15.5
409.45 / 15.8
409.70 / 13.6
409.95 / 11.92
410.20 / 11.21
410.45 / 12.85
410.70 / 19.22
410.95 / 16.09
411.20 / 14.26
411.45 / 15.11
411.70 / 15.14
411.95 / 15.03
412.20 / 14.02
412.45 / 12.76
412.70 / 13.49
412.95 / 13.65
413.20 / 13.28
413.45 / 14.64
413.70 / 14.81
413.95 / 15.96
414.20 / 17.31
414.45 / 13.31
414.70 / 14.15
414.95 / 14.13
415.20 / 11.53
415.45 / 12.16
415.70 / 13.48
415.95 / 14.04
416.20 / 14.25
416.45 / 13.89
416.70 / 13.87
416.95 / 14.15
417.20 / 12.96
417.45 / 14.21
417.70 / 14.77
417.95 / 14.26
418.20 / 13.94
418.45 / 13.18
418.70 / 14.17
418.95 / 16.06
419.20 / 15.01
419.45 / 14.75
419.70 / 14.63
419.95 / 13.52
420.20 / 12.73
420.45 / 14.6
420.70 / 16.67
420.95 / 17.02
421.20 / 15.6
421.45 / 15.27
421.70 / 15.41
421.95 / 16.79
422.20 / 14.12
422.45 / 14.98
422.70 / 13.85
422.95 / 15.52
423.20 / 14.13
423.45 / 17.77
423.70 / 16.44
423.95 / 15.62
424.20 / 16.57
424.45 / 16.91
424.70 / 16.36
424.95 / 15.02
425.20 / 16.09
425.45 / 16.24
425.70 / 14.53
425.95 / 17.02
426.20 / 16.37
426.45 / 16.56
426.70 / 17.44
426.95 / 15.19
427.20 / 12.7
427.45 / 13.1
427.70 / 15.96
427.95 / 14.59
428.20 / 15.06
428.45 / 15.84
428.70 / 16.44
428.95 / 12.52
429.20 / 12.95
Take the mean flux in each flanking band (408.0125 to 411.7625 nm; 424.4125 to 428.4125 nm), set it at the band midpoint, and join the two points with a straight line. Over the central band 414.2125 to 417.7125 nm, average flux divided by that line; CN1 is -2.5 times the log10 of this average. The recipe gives 0.10 mag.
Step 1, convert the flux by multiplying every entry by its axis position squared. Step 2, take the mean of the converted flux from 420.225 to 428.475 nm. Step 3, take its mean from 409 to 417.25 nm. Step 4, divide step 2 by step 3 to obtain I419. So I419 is 1.16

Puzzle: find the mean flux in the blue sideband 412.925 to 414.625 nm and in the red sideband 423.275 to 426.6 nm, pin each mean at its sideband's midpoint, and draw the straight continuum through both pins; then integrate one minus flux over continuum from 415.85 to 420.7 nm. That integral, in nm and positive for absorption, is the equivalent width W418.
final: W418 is 0.36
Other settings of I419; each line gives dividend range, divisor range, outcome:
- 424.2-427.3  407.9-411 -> 1.18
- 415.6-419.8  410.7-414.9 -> 0.99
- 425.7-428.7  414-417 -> 1.17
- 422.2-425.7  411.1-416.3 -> 1.17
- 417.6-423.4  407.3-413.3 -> 1.10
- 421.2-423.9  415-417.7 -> 1.18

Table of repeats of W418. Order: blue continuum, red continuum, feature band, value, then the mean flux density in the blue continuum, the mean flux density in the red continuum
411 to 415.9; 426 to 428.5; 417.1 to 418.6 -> 0.06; 14.1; 15.3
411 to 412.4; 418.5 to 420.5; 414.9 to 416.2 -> 0.13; 14.7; 14.4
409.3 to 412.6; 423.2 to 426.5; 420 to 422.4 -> 0.06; 14.4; 16.2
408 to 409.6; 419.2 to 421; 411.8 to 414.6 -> 0.11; 15.2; 14.8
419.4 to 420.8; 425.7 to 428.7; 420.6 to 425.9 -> -0.32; 14.4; 15.4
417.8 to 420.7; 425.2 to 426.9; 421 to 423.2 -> 0.00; 14.4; 16.3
